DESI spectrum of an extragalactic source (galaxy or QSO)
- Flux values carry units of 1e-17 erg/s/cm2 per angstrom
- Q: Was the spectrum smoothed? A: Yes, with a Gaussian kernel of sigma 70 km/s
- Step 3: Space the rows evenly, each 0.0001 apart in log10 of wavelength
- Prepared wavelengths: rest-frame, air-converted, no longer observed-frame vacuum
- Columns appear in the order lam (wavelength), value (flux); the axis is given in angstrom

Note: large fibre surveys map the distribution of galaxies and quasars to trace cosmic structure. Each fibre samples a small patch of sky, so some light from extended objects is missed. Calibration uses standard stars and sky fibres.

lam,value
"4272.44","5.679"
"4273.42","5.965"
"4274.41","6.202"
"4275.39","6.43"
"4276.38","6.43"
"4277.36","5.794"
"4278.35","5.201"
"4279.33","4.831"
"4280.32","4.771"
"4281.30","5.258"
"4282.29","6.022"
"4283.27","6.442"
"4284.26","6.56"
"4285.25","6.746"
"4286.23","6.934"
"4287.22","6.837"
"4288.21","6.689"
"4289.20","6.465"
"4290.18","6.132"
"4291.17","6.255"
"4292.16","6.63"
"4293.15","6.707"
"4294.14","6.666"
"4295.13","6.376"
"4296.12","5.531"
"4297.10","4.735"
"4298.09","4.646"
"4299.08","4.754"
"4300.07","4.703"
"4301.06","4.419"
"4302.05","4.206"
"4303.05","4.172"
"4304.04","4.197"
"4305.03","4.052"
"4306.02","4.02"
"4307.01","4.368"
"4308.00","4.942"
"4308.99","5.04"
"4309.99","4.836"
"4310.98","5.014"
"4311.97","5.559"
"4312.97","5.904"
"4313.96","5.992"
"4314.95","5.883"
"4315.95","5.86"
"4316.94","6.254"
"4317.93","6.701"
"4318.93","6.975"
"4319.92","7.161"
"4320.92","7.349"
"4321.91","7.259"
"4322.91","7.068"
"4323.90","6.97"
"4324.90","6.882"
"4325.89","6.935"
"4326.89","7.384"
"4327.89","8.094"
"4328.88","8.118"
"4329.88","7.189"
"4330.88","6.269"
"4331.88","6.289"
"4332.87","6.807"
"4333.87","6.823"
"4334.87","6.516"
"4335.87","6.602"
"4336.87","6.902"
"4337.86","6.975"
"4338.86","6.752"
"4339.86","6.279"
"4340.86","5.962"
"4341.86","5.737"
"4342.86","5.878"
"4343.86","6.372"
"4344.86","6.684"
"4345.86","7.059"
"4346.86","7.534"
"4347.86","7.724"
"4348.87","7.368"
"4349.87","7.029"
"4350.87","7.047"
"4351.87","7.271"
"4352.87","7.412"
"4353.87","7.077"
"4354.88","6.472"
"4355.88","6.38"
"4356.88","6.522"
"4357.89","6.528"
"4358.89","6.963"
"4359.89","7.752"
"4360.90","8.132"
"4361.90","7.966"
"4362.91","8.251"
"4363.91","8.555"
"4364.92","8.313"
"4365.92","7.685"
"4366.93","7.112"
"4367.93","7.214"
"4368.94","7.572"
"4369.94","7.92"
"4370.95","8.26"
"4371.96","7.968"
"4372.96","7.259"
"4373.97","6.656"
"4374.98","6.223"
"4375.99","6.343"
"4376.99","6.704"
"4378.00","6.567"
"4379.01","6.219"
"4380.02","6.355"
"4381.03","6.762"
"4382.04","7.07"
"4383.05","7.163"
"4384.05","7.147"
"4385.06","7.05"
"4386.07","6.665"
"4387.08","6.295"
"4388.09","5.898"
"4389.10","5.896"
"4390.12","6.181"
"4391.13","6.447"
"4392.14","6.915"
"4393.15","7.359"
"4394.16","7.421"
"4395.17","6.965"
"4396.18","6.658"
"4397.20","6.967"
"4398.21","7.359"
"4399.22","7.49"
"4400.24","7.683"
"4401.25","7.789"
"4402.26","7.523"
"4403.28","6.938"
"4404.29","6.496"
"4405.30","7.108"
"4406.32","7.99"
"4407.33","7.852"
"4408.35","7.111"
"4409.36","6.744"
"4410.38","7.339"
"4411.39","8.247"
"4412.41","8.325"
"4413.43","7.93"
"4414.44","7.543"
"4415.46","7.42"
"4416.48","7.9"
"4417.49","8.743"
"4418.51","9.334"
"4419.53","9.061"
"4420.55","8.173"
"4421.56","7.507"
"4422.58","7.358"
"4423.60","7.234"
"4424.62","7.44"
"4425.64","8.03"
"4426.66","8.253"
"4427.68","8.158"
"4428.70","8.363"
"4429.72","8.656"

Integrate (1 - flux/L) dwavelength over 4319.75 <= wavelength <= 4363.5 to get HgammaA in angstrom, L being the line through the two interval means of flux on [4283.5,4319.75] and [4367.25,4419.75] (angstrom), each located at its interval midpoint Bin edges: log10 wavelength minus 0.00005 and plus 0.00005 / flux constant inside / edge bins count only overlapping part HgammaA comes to -4.7 angstrom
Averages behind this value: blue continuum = 5.62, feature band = 7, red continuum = 7.22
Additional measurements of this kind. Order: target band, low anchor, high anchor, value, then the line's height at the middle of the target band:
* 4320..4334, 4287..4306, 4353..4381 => -2.07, 6.2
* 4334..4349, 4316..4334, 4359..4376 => 1.18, 7.24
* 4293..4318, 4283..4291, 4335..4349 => 5.48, 6.62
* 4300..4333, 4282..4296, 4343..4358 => 3.65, 6.71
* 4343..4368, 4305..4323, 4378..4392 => -4.10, 6.25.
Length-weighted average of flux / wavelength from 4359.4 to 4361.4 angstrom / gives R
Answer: 7.93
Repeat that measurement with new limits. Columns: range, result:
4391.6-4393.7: 7.15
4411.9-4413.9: 8.11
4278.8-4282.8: 5.24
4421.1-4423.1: 7.42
